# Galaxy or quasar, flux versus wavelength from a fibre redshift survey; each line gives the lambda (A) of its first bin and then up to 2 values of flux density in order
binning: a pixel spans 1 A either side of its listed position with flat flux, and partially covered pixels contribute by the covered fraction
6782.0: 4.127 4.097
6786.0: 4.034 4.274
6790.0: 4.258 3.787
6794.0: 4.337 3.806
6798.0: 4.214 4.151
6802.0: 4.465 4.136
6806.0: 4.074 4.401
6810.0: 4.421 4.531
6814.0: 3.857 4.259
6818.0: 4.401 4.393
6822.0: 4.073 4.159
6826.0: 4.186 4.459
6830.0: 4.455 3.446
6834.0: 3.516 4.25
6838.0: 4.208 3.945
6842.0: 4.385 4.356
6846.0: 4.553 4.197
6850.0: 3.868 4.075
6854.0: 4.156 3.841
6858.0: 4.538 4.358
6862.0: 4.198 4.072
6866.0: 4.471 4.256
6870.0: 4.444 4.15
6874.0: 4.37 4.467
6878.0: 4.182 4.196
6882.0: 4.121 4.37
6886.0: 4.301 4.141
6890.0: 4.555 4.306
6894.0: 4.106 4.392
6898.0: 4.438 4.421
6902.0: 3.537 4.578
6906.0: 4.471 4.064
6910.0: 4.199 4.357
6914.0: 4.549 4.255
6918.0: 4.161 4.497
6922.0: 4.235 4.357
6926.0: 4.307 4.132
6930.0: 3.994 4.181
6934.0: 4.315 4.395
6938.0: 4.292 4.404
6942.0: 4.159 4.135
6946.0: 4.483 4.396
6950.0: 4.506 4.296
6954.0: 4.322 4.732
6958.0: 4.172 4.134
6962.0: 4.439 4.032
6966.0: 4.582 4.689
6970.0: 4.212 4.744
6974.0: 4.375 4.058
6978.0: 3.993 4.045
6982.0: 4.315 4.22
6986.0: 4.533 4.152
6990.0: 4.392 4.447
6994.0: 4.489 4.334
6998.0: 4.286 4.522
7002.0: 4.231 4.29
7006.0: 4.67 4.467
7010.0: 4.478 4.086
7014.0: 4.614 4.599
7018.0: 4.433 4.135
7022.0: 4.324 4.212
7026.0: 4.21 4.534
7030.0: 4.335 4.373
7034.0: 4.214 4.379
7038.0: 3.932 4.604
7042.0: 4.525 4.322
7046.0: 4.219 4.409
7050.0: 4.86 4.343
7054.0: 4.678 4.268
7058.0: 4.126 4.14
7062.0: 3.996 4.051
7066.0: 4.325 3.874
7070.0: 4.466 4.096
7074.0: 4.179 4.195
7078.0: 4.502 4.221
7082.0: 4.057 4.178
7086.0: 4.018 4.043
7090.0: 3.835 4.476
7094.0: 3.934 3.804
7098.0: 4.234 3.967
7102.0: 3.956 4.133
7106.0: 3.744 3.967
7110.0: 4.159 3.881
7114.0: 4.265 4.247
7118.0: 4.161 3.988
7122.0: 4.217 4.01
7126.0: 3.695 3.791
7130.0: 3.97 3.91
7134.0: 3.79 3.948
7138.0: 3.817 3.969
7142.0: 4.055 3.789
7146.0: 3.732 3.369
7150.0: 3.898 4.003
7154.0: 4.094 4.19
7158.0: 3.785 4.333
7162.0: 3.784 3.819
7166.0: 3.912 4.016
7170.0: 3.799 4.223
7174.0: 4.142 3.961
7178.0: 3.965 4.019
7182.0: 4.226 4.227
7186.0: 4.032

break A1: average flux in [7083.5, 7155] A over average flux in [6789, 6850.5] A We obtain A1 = 0.9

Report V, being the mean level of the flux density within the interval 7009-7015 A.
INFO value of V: 4.39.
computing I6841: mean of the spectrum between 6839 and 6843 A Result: 4.17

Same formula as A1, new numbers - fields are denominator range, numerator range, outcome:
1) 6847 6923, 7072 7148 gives 0.94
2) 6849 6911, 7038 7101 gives 0.99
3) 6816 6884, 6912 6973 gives 1.03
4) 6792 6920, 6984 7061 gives 1.03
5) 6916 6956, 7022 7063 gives 1.01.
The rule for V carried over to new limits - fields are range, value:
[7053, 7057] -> 4.47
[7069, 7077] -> 4.23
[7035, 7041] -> 4.3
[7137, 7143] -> 3.95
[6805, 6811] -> 4.3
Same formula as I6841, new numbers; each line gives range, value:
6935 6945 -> 4.28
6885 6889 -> 4.22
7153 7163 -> 4.04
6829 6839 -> 3.98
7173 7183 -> 4.06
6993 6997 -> 4.41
